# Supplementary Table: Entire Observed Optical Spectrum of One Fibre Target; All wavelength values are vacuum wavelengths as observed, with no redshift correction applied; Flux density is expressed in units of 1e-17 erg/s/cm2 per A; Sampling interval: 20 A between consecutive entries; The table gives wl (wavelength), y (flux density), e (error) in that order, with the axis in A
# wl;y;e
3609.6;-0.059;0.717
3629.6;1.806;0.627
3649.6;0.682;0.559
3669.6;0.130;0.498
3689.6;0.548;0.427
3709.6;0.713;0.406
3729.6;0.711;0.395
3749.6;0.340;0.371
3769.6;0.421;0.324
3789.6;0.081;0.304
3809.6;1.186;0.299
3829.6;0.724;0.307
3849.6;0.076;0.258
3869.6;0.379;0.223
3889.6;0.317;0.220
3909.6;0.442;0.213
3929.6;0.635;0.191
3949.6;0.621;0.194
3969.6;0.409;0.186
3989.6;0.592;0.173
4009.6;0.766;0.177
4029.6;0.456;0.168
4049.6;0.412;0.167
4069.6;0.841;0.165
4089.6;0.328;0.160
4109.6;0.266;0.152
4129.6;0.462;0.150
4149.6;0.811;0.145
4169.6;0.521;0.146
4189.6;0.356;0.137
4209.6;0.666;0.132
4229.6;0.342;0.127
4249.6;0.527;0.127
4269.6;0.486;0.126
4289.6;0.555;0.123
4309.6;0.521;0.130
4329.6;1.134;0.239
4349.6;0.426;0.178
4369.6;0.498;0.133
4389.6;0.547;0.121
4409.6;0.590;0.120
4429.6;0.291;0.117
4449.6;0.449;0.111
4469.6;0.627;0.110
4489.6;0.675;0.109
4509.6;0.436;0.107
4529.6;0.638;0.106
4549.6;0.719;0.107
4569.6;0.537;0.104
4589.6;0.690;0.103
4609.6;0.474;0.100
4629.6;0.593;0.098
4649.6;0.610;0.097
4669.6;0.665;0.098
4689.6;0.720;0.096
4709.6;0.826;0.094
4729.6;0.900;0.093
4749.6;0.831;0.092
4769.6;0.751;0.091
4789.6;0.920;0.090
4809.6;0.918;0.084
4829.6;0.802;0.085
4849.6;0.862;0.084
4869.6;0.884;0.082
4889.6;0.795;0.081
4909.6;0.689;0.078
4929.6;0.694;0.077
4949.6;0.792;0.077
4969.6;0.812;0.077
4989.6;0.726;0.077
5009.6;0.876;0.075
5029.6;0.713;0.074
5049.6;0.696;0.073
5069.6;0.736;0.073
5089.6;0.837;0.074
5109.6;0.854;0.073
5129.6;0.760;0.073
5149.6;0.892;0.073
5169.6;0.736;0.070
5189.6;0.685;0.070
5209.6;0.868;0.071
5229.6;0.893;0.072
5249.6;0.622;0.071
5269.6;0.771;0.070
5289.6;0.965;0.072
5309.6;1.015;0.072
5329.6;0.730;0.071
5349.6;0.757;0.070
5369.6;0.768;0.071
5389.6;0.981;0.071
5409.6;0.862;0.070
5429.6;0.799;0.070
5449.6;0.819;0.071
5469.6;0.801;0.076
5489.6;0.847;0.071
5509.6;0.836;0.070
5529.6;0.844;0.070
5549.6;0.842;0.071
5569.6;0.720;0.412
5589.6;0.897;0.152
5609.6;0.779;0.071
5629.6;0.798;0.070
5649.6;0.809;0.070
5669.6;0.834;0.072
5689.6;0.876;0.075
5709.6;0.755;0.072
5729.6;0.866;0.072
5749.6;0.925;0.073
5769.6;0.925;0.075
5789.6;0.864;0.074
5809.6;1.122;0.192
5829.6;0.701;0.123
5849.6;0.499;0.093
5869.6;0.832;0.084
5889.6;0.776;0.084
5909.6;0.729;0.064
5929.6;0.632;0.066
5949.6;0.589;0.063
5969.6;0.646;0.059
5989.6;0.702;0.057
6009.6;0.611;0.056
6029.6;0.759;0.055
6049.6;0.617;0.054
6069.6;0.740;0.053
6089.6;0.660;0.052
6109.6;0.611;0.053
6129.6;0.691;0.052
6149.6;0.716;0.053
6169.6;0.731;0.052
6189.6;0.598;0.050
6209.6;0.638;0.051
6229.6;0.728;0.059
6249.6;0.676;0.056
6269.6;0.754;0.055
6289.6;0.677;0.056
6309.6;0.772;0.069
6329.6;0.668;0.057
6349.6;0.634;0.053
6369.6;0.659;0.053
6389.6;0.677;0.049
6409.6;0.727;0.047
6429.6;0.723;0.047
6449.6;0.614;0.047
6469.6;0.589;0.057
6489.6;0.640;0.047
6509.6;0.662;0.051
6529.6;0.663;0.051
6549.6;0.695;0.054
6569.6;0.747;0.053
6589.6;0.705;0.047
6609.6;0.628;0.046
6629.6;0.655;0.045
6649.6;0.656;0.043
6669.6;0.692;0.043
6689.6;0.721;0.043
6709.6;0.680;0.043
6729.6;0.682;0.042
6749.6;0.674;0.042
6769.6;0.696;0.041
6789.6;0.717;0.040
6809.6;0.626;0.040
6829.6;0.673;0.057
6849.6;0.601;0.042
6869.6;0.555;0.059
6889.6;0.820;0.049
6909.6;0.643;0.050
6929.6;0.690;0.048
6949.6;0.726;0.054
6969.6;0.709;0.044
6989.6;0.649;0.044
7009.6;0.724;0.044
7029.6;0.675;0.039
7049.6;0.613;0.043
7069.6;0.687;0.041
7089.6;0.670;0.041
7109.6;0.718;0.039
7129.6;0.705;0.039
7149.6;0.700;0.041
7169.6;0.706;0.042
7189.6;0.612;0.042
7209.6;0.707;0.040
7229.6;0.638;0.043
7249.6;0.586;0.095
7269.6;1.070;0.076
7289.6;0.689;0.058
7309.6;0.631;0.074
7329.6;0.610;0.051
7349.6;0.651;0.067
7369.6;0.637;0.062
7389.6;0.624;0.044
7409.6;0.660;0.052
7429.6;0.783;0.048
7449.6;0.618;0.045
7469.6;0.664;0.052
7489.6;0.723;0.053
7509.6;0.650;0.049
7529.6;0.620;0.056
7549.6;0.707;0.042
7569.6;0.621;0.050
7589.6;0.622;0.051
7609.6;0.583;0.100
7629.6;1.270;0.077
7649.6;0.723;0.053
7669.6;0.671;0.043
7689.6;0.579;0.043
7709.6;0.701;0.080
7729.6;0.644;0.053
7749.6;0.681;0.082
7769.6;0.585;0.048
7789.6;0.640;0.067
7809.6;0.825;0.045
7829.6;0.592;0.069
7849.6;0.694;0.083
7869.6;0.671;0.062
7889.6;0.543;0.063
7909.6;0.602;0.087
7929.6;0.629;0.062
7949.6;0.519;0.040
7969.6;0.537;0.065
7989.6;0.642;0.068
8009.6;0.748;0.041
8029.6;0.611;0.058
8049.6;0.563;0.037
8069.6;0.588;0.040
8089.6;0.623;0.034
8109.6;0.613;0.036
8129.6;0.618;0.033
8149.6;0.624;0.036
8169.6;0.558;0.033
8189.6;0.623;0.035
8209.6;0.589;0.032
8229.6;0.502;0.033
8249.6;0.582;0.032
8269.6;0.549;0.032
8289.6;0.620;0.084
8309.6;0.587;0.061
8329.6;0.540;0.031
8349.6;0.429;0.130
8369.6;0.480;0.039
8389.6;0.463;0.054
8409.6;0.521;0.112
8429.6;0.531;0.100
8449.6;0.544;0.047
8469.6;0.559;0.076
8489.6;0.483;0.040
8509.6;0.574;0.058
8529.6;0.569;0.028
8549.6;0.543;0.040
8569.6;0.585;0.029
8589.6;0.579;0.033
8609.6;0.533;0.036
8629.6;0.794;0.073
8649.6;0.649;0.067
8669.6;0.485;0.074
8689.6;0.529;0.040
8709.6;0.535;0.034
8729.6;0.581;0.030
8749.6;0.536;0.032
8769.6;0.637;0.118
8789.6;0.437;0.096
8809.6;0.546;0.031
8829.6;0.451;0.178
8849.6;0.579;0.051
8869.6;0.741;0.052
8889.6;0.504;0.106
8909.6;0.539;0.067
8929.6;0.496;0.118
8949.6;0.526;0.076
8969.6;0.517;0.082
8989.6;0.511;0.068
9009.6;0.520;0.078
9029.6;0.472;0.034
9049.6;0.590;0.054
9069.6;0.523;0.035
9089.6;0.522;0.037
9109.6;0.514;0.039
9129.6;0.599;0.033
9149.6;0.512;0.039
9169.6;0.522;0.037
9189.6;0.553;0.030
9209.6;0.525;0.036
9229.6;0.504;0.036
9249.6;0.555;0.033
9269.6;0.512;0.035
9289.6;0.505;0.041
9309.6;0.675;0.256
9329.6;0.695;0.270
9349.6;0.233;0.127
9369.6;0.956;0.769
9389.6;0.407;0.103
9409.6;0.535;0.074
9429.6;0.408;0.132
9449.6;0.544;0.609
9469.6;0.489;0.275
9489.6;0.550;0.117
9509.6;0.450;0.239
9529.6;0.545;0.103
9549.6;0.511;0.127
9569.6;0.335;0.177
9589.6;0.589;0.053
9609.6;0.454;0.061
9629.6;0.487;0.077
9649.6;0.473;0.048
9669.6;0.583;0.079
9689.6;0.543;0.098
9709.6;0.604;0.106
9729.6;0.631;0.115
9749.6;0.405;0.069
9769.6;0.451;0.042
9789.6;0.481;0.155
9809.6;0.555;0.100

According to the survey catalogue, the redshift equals 0.161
